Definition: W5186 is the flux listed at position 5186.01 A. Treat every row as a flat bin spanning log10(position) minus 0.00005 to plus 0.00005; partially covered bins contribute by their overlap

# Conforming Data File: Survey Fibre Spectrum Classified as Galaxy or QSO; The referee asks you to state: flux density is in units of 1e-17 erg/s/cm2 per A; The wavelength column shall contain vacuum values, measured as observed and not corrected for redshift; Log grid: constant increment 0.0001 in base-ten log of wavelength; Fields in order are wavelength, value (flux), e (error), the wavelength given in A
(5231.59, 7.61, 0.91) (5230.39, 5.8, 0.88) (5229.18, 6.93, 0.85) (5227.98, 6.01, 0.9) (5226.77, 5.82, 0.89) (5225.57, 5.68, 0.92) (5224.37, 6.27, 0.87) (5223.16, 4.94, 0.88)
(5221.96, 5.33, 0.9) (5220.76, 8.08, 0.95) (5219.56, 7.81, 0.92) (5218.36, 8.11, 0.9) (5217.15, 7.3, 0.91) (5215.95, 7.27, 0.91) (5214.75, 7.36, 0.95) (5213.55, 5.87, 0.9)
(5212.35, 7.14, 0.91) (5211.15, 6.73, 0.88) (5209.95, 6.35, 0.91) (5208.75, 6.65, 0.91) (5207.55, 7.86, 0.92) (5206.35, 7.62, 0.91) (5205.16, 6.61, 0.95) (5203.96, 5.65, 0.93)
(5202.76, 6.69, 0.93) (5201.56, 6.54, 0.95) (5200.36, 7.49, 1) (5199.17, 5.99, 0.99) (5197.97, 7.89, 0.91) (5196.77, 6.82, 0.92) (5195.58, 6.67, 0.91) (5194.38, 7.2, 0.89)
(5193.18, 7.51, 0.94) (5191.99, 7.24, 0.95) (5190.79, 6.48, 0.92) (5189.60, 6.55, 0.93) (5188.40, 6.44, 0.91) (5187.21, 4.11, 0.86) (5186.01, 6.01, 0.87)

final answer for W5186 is 6.01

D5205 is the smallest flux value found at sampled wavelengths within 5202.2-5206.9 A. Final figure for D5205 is 5.65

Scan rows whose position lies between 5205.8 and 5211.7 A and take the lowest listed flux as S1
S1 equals 6.35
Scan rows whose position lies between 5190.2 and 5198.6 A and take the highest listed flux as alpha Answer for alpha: 7.89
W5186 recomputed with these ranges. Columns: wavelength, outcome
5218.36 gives 8.11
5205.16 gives 6.61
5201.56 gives 6.54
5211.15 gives 6.73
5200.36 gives 7.49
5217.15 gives 7.3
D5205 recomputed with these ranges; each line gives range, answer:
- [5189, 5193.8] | 6.48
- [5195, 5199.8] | 5.99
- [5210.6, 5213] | 6.73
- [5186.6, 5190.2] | 4.11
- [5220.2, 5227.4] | 4.94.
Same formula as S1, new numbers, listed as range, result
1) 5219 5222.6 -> 5.33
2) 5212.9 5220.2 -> 5.87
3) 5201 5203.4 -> 6.54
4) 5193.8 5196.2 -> 6.67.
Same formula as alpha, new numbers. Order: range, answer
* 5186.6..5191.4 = 6.55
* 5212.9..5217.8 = 7.36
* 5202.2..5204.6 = 6.69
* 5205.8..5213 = 7.86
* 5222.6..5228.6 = 6.27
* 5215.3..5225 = 8.11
